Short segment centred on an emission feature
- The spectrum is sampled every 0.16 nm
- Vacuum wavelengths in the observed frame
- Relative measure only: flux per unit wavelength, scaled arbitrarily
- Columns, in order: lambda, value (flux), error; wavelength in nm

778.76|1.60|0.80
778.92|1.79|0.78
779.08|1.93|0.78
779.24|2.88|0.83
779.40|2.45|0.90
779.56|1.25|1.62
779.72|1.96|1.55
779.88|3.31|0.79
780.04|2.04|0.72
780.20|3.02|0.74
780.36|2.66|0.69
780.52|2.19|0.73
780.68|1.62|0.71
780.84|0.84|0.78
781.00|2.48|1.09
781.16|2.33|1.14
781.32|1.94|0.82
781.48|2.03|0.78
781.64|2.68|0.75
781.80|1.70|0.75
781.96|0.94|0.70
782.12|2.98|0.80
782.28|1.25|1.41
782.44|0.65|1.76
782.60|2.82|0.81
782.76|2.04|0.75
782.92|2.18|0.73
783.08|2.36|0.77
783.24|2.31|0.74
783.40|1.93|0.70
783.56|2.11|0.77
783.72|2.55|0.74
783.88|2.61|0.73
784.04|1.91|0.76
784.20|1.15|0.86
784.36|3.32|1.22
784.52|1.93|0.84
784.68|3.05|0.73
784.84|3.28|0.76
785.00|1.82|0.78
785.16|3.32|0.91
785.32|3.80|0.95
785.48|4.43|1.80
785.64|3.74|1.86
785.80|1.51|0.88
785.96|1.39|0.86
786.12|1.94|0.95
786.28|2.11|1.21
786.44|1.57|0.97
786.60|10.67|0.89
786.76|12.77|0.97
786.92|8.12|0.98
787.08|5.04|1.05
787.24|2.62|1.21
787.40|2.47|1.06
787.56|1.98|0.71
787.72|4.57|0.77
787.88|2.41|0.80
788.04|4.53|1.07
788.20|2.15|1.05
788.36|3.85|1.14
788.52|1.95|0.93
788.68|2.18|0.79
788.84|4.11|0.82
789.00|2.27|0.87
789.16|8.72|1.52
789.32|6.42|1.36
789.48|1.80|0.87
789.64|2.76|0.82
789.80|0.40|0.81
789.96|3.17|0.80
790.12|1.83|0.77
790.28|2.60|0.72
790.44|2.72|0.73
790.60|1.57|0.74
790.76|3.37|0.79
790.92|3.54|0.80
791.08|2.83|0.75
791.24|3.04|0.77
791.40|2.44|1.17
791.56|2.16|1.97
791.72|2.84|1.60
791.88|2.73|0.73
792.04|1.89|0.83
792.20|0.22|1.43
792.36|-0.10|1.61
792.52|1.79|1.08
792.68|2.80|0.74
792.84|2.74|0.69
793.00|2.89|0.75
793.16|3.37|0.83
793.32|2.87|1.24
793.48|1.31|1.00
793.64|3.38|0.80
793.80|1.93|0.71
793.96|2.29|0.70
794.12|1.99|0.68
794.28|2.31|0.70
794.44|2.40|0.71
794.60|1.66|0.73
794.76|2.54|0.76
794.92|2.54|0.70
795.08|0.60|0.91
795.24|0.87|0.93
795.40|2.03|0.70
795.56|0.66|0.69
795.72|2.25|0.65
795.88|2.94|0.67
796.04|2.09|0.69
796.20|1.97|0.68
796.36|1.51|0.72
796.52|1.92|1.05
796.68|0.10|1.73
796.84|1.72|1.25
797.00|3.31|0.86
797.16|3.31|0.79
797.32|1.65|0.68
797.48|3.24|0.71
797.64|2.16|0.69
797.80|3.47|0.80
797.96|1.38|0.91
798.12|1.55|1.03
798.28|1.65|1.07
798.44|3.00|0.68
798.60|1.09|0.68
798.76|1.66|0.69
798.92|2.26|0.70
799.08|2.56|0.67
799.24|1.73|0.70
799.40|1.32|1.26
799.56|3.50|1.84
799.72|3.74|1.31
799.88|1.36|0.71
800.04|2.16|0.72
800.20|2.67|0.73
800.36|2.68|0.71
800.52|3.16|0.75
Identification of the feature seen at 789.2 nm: [N II]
